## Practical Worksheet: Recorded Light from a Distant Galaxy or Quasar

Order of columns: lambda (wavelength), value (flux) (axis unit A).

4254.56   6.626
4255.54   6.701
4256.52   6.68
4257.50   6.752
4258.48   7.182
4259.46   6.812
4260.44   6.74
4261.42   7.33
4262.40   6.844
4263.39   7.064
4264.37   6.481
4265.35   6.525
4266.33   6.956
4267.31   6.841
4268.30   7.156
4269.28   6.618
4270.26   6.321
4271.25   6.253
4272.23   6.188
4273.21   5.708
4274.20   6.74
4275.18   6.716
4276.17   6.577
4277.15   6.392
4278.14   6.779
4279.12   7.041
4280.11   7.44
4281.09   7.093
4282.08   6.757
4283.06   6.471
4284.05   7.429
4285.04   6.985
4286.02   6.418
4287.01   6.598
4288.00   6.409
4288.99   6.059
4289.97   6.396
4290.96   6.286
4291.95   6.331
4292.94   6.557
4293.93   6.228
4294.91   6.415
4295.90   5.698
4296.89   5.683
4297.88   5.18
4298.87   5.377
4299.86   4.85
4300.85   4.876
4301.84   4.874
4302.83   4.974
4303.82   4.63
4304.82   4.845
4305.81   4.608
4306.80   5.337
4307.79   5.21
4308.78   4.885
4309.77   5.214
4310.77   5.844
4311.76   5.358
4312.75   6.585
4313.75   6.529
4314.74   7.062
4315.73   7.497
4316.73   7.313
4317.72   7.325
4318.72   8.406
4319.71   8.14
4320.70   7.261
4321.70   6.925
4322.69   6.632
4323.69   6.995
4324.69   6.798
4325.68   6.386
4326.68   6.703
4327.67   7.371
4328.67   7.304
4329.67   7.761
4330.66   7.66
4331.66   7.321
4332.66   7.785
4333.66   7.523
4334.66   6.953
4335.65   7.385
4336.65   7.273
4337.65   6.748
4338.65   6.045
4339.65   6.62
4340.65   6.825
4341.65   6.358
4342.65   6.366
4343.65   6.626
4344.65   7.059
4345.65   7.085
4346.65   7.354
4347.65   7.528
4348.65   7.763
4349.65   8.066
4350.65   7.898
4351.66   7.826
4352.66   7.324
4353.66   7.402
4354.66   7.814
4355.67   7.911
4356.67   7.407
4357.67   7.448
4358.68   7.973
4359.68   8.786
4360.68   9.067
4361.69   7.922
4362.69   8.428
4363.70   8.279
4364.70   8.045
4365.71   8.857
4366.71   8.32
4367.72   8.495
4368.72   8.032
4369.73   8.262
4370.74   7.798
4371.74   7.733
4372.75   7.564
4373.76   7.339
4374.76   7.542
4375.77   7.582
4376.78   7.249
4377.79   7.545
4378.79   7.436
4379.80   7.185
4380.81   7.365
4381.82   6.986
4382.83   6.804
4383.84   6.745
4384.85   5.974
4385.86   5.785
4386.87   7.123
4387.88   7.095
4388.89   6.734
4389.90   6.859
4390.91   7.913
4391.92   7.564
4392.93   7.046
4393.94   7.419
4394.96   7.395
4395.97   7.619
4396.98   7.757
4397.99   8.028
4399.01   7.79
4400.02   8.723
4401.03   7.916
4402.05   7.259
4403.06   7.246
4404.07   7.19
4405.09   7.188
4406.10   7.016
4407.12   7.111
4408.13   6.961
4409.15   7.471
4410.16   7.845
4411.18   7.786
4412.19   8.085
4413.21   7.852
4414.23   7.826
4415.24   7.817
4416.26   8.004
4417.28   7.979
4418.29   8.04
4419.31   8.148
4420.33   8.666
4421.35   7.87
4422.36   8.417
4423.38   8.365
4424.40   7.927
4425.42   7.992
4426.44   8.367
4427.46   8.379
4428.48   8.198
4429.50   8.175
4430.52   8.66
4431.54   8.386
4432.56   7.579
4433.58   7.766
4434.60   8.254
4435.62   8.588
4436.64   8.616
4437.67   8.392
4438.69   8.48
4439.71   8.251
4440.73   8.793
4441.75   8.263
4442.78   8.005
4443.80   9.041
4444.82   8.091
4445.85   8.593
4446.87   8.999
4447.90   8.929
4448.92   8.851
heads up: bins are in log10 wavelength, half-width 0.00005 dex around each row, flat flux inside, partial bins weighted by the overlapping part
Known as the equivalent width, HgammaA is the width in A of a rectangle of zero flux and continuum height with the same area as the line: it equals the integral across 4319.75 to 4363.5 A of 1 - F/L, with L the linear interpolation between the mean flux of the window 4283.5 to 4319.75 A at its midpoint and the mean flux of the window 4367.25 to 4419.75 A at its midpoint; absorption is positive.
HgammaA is -4.5 A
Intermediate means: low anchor 6.04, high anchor 7.48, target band 7.36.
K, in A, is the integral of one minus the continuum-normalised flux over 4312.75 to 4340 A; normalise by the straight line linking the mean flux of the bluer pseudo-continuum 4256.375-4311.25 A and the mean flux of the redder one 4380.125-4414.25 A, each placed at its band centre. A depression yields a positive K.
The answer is -2.18 A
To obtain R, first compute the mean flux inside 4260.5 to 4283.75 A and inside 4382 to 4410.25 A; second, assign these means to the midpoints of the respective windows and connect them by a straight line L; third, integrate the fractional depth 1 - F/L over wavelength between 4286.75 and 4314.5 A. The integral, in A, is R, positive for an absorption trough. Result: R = 4.86 A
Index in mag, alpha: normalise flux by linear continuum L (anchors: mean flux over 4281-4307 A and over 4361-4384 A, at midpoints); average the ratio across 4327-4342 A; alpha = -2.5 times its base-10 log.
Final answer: -0.05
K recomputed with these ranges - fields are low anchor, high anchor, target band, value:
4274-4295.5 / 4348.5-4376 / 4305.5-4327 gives 2.0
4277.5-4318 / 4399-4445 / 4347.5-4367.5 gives -2.9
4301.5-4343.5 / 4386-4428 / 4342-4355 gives -0.9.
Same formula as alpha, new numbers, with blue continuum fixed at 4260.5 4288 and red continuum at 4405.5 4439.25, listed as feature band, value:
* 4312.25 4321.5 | -0.03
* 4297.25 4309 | 0.37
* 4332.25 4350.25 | 0.04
